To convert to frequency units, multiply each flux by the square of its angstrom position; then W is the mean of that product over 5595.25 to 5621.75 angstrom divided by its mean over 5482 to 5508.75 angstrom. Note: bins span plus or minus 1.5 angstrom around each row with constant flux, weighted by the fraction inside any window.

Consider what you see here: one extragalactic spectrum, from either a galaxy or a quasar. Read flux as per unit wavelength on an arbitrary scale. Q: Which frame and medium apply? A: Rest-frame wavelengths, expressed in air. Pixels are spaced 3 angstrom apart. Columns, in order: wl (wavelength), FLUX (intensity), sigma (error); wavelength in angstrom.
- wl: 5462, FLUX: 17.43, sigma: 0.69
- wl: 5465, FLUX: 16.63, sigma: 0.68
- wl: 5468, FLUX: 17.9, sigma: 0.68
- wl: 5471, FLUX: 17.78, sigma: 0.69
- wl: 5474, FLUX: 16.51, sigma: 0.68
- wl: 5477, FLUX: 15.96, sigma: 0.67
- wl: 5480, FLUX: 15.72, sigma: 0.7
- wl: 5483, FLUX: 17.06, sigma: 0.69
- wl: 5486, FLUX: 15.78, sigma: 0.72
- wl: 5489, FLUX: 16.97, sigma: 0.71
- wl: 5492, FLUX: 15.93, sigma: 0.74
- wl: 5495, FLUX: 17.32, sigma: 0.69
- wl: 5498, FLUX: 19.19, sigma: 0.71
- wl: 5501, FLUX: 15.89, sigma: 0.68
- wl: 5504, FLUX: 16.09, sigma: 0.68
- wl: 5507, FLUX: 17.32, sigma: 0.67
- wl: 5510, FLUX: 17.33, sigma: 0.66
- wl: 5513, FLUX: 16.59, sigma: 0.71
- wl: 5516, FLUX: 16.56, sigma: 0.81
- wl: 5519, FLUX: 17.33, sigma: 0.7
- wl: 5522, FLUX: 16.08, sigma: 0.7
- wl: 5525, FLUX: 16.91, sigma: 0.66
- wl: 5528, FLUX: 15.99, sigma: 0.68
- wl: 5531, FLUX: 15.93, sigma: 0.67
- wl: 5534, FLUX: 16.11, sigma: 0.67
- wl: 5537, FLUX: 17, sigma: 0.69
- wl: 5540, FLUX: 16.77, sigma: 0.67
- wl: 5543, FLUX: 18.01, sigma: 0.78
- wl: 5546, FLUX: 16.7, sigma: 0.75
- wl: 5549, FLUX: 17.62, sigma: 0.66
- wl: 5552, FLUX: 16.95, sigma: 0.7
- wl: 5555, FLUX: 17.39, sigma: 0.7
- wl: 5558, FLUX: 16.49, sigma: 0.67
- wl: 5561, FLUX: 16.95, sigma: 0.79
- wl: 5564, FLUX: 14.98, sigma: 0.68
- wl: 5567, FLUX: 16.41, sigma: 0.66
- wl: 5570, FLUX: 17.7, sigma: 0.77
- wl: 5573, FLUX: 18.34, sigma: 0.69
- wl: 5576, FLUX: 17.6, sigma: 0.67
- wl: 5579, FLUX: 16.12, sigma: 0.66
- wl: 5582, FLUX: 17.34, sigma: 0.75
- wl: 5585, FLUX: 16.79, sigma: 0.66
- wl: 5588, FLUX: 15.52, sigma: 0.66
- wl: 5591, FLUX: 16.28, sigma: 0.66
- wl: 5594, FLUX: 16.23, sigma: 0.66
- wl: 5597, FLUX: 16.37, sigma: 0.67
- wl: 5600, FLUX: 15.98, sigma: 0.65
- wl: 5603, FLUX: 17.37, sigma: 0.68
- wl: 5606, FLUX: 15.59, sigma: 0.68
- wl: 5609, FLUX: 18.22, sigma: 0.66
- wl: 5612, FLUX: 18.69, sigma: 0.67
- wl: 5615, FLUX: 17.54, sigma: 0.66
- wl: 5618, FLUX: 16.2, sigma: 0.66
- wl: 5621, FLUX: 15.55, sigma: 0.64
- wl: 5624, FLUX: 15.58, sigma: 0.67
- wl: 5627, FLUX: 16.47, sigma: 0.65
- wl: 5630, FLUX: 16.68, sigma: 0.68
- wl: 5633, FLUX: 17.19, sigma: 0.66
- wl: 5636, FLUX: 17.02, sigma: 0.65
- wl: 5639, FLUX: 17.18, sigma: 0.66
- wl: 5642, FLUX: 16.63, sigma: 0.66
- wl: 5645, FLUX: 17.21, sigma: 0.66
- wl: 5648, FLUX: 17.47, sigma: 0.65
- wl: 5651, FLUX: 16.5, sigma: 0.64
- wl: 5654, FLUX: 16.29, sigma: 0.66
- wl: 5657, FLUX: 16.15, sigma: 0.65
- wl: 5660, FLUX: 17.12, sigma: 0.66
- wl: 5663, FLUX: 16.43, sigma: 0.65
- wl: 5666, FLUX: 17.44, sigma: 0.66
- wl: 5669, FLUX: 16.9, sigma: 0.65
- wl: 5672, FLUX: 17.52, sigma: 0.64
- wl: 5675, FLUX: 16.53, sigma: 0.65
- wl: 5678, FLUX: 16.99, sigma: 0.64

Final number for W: 1.04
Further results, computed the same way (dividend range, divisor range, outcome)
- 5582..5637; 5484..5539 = 1.03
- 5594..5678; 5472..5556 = 1.05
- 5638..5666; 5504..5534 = 1.06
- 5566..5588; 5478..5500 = 1.05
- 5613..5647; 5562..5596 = 1.02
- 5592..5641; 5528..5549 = 1.03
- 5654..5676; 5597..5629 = 1.03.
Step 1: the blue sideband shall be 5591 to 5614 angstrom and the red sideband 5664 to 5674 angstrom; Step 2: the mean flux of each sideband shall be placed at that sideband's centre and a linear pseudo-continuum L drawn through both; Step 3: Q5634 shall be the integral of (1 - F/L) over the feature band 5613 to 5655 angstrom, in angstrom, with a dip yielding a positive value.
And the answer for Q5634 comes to 0.82 angstrom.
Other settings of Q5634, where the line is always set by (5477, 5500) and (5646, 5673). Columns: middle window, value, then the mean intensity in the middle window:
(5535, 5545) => -0.2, 17.2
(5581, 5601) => 0.6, 16.3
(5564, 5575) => -0.2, 17.1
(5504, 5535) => 0.4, 16.6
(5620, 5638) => 0.4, 16.5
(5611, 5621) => -0.2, 17.1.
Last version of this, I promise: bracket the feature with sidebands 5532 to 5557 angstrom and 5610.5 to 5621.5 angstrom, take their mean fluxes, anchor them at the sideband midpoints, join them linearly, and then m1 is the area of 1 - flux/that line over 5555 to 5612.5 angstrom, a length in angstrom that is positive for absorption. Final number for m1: 1.1 angstrom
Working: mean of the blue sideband 17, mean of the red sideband 17.1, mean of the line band 16.8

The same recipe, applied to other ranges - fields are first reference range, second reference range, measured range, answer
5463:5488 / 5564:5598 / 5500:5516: 0.04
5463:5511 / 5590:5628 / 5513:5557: -0.12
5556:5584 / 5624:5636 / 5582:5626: 0.44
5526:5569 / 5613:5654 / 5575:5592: 0.11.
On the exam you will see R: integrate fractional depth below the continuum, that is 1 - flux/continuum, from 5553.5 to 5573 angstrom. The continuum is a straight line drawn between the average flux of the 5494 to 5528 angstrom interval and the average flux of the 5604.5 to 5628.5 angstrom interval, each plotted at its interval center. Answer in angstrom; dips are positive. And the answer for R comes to 0.05 angstrom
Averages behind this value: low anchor 16.9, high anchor 16.7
